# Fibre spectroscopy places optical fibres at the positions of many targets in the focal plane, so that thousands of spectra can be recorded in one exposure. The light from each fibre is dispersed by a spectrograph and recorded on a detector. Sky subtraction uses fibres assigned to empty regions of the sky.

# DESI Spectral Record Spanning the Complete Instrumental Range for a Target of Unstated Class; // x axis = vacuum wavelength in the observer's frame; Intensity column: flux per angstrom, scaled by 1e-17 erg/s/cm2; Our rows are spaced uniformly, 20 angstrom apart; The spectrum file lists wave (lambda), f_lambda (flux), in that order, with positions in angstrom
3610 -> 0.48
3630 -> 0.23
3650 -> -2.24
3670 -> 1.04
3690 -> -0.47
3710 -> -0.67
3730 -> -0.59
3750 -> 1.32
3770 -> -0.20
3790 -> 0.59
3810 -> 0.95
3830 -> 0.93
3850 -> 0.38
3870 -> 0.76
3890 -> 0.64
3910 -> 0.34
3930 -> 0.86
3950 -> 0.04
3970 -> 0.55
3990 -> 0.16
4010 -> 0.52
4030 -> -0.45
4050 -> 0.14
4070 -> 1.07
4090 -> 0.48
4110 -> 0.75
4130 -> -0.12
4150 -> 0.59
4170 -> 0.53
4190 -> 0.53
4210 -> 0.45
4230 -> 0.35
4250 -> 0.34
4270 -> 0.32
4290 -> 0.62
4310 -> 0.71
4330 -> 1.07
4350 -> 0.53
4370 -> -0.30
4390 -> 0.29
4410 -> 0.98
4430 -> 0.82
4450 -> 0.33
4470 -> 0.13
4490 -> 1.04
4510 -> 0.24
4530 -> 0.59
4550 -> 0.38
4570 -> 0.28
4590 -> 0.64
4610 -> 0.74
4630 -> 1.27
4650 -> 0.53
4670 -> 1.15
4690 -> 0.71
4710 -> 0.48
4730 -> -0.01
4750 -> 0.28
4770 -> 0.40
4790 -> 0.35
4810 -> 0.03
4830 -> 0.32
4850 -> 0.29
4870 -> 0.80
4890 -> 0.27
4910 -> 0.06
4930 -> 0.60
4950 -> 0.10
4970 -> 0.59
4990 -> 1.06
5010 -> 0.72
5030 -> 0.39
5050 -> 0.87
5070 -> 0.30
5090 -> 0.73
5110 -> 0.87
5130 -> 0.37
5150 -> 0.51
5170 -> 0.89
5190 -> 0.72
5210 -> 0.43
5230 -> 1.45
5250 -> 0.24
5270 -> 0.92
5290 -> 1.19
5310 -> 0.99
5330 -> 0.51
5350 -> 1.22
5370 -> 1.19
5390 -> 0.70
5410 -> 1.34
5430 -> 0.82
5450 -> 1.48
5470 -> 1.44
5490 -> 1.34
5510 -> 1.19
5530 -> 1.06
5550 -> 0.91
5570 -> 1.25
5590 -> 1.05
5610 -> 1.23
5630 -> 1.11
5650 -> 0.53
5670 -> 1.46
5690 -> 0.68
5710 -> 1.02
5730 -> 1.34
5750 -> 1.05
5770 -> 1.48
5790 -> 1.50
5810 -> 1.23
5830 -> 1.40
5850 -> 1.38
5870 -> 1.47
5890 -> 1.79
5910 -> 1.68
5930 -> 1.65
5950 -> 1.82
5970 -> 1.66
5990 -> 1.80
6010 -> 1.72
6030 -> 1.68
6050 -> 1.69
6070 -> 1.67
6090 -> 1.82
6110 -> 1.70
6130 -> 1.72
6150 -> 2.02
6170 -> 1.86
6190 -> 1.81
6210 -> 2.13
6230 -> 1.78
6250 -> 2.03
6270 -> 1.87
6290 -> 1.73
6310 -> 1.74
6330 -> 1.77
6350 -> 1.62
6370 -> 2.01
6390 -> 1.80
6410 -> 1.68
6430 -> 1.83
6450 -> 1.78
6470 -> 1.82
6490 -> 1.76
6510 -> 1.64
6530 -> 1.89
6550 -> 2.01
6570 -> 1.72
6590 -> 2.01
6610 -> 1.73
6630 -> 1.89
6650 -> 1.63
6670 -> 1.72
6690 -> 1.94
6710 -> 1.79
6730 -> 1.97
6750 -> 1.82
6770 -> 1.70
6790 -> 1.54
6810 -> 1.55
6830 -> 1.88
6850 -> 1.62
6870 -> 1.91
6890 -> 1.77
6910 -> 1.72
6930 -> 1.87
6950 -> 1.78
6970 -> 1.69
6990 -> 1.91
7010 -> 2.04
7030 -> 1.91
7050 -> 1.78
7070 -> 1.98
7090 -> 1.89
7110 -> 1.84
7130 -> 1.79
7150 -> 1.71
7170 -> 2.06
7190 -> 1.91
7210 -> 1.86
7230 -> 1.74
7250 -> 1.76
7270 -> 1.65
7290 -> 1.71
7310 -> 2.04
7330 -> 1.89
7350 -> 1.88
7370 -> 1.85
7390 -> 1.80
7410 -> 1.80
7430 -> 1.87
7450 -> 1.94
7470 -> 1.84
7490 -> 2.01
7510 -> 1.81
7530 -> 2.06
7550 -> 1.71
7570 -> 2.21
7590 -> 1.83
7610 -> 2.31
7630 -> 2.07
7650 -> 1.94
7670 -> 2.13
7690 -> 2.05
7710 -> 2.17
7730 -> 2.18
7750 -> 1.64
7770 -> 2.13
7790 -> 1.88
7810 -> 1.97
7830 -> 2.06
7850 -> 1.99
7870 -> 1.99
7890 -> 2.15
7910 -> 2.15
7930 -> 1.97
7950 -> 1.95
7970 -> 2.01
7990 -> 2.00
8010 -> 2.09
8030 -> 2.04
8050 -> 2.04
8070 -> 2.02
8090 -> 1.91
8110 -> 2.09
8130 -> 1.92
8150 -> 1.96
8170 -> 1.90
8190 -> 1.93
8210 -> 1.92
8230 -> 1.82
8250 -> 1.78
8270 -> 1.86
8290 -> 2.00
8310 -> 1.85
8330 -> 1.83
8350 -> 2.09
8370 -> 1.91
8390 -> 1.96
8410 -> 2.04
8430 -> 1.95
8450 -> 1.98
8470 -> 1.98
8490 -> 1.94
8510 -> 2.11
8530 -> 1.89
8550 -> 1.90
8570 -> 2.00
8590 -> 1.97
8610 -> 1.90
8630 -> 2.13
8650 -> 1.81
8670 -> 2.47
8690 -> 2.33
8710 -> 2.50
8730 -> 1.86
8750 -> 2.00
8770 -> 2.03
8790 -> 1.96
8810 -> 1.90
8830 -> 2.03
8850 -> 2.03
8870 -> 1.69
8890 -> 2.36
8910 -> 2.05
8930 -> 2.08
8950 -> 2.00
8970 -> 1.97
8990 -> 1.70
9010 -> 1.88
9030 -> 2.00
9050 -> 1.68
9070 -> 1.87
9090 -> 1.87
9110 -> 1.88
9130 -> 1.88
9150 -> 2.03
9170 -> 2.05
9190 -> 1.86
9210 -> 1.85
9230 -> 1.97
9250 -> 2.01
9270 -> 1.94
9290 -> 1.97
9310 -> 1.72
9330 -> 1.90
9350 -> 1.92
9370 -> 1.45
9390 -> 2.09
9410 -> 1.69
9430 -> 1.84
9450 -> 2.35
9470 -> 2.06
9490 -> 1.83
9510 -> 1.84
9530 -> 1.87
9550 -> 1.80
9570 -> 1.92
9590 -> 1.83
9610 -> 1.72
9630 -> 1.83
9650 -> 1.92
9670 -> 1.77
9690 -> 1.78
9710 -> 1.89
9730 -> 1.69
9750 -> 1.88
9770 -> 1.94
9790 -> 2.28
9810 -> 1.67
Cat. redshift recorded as 0.32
